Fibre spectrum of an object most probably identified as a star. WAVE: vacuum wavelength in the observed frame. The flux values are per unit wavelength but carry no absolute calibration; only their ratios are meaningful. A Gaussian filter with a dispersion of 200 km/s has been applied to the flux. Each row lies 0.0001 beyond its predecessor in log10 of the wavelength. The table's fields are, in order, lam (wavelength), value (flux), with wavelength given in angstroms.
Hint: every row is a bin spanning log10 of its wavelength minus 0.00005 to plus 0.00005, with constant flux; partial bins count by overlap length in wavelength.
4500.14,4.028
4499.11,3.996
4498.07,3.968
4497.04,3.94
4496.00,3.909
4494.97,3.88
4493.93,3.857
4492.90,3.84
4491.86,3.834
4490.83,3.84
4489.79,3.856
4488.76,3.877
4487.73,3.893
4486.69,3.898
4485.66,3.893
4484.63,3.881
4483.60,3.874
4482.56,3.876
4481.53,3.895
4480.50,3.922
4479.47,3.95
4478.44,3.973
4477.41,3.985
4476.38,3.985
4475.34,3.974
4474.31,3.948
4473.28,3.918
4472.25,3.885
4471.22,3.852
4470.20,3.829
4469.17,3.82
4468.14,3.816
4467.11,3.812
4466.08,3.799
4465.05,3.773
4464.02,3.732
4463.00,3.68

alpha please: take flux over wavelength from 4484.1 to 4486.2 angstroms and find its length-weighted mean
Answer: 3.9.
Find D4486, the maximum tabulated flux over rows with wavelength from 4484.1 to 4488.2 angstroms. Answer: 3.898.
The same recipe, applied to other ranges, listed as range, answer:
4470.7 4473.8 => 3.918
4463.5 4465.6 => 3.773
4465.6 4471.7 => 3.852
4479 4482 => 3.95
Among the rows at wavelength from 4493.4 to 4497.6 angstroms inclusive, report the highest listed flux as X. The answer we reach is 3.94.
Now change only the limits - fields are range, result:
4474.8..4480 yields 3.985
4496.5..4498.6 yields 3.968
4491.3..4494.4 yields 3.857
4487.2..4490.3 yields 3.893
